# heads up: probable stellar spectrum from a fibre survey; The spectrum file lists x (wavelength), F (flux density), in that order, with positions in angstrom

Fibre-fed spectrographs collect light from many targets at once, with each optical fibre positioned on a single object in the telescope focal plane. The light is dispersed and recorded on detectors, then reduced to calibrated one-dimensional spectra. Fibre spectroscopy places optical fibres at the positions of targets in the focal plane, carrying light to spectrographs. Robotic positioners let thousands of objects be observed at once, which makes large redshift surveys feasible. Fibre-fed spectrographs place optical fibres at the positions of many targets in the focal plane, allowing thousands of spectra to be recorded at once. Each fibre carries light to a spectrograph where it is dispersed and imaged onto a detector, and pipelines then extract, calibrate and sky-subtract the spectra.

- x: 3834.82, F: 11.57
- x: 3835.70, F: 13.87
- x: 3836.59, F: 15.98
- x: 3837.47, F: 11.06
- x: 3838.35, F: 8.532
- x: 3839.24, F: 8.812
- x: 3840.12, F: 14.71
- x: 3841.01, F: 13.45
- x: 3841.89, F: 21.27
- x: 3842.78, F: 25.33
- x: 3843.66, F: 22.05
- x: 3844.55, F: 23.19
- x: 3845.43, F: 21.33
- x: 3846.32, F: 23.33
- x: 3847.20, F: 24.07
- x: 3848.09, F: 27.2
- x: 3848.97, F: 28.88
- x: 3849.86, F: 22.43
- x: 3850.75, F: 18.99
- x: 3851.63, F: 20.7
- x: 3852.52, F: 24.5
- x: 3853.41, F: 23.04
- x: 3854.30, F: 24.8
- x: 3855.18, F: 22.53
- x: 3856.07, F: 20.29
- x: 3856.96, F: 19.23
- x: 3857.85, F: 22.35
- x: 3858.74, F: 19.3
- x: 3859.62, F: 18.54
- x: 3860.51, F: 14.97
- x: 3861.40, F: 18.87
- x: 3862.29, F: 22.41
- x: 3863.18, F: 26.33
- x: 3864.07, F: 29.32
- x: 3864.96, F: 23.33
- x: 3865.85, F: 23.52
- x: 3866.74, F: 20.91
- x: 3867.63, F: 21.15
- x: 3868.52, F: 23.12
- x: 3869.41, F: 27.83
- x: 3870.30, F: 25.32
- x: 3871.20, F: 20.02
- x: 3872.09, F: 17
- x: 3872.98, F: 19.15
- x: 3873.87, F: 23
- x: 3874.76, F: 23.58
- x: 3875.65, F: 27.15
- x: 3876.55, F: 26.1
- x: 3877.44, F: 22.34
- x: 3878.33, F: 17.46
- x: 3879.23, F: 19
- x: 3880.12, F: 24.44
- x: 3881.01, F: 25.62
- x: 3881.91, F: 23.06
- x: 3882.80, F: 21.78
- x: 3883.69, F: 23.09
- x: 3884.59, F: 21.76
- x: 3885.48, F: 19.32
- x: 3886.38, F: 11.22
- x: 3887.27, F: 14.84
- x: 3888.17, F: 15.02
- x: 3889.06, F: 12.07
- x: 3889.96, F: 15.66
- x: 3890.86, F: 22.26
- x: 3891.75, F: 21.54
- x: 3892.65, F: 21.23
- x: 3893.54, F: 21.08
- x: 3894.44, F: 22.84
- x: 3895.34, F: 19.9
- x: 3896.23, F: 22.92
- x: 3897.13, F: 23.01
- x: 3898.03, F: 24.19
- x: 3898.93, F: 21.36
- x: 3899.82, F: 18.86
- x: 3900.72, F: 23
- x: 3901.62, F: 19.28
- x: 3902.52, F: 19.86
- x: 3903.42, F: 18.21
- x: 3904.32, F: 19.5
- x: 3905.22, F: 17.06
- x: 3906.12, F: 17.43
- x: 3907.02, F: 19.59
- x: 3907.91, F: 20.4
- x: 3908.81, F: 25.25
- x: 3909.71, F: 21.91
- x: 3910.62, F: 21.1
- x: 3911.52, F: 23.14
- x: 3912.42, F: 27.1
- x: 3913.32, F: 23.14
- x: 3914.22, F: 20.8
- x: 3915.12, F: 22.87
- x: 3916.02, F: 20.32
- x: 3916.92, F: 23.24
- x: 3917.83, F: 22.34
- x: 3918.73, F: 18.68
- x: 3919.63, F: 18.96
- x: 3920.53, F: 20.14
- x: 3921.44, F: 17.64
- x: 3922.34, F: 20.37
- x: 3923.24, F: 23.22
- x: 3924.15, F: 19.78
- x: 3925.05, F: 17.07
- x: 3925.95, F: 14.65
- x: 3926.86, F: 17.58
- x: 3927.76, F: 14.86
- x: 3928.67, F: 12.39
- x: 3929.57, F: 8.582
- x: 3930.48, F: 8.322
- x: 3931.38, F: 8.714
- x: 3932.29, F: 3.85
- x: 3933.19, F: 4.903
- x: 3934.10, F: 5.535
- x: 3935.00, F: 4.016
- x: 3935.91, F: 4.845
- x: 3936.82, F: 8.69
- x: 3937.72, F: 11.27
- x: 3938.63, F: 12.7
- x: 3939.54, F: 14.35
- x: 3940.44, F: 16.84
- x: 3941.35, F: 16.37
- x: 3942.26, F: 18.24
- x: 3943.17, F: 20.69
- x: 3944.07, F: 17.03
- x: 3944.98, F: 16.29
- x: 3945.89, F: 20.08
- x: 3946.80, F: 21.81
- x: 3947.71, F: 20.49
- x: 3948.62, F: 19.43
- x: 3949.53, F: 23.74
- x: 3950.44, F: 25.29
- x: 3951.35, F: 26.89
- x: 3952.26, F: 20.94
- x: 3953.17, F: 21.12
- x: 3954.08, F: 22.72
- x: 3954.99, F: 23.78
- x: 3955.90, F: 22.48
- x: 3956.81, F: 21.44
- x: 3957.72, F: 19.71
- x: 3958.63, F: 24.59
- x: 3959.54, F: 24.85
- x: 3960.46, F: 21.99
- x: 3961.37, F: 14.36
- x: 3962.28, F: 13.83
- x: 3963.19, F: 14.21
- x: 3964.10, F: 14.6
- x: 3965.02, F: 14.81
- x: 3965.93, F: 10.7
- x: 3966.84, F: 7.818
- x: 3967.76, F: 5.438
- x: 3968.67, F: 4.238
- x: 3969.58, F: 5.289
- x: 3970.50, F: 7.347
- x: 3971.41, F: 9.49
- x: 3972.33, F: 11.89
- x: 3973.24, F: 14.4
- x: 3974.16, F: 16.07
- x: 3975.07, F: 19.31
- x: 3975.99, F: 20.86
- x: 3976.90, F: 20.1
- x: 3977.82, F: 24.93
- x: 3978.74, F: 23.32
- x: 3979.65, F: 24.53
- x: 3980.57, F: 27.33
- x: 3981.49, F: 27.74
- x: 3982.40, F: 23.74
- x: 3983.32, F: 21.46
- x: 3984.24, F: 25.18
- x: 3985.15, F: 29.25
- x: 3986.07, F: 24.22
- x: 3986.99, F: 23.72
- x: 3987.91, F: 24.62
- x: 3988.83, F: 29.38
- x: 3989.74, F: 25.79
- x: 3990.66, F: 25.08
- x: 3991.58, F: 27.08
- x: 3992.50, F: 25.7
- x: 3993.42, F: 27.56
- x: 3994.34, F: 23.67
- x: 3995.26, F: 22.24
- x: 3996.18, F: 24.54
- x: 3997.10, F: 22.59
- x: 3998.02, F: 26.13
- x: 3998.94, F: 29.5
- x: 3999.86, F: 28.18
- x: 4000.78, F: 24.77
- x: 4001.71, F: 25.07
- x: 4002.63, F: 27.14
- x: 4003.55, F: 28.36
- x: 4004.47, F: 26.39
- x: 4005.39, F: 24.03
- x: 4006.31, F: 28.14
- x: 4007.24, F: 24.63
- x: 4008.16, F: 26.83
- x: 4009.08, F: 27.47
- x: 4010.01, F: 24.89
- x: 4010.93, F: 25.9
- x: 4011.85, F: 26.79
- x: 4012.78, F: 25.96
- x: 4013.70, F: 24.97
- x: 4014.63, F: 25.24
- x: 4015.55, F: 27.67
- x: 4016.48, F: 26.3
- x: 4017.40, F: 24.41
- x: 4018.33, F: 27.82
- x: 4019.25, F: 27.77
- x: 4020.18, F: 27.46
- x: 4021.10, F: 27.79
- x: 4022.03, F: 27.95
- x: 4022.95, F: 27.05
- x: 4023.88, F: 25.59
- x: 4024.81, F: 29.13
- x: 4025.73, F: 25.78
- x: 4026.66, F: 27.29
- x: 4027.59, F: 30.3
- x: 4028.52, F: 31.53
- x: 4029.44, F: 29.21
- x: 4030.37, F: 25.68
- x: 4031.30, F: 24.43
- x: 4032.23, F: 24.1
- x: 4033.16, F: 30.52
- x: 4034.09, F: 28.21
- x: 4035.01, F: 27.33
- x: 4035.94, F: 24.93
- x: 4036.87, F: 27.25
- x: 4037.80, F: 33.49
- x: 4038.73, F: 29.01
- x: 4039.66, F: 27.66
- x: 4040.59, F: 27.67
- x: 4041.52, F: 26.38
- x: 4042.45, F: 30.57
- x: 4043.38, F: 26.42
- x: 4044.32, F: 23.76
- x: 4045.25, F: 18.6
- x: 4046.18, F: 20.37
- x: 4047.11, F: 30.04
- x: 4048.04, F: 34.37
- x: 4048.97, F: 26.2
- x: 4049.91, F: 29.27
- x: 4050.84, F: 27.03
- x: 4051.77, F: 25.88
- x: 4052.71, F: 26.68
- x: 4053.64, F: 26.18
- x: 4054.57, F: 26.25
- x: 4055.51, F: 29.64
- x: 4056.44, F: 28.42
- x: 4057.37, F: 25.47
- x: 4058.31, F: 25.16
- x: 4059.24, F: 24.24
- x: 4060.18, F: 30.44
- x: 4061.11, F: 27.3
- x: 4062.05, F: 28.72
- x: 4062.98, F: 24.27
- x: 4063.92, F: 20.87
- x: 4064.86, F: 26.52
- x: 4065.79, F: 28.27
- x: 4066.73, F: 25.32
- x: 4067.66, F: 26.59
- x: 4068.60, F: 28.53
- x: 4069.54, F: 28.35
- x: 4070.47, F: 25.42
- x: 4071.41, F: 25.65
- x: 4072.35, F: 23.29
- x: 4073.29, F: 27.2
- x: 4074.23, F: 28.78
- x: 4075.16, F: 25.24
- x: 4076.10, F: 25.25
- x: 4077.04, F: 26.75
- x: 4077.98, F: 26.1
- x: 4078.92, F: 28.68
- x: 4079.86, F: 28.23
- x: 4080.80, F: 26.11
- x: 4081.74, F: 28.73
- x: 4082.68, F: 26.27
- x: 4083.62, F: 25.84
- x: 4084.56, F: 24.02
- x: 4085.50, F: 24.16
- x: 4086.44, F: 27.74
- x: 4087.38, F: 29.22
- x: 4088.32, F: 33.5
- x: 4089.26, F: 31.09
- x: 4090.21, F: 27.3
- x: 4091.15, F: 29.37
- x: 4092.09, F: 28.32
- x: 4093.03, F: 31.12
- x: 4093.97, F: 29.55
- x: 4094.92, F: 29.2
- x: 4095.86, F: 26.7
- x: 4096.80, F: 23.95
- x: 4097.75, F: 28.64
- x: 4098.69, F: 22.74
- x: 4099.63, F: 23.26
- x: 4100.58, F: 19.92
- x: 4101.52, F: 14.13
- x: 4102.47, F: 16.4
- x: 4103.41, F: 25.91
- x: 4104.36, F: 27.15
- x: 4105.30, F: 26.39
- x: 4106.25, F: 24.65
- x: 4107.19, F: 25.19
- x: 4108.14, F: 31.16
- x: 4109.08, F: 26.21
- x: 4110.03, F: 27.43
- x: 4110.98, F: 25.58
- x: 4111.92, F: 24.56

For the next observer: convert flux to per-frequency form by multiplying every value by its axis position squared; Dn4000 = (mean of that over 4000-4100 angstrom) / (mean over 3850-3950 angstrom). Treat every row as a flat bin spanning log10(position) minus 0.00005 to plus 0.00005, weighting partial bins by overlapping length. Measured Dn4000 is 1.51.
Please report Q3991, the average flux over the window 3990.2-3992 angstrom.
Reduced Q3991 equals 26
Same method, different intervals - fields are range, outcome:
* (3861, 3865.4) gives 24.1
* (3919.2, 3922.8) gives 19.3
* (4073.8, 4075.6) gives 27.1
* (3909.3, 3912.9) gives 23.3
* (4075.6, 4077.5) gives 25.9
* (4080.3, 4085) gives 26.2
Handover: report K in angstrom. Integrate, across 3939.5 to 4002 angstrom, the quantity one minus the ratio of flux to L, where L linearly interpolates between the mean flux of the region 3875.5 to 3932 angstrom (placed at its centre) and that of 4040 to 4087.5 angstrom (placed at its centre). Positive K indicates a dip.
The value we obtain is 5.83 angstrom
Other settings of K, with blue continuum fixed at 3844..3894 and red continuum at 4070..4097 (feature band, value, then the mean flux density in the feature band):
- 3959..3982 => 7.9 angstrom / 16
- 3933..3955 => 6.5 angstrom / 16.7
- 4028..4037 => -0.5 angstrom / 27.4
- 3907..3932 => 4.4 angstrom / 18.9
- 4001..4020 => -0.7 angstrom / 26.3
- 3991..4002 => -0.2 angstrom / 25.6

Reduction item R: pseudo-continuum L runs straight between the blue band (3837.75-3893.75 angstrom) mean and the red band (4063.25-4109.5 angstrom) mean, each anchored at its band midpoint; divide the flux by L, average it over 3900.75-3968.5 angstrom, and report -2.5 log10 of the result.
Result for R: 0.28 mag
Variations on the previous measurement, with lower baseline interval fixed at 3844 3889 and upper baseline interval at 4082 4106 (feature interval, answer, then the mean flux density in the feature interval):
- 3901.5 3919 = 0.077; 21.1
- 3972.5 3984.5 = 0.095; 21.9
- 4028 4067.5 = -0.074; 27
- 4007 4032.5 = -0.089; 26.8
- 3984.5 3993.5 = -0.088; 26.2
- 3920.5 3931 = 0.391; 16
